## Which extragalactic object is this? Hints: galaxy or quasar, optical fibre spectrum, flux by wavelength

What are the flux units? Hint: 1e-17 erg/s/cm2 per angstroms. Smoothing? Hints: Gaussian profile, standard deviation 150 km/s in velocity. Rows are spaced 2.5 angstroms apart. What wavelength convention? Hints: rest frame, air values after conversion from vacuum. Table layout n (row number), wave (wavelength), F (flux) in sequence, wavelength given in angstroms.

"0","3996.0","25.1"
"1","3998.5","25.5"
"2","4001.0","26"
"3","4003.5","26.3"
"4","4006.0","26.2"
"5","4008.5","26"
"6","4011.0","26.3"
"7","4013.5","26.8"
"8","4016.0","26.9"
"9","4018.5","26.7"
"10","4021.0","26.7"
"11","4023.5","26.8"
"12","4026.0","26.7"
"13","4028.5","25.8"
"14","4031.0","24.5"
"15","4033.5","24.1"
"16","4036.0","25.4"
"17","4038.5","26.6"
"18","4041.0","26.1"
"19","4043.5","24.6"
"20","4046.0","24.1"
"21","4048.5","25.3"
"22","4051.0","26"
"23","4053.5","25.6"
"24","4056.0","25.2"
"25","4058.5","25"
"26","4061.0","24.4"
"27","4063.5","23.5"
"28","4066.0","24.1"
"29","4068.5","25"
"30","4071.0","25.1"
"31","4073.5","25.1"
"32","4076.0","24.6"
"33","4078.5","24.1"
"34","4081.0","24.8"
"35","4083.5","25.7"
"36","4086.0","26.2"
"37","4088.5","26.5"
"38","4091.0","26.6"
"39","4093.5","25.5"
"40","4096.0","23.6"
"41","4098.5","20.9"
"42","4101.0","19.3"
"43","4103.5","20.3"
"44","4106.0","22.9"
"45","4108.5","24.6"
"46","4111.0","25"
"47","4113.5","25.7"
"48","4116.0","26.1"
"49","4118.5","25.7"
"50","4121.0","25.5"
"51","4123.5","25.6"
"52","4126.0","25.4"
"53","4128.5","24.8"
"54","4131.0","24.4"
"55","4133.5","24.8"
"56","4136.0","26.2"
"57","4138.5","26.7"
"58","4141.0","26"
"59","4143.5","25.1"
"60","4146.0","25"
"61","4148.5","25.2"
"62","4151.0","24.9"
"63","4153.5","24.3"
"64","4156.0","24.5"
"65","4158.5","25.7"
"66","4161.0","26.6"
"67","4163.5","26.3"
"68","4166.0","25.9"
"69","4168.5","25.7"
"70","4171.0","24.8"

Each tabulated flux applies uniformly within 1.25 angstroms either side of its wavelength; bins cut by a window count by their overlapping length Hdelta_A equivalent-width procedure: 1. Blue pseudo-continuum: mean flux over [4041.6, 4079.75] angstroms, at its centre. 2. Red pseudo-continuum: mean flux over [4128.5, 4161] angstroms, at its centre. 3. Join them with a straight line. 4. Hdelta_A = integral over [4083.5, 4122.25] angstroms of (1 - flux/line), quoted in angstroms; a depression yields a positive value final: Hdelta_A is 1.08 angstroms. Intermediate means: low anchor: 24.8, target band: 24.3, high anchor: 25.3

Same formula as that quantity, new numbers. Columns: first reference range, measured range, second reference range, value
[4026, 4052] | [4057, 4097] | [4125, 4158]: 0.42 angstroms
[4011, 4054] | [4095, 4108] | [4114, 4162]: 2.04 angstroms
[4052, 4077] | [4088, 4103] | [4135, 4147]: 1.05 angstroms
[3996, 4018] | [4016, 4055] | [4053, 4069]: -0.51 angstroms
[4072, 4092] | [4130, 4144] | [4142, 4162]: -0.20 angstroms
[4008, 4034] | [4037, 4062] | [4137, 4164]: 0.69 angstroms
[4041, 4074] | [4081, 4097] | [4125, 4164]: -0.38 angstroms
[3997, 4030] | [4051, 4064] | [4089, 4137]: 0.28 angstroms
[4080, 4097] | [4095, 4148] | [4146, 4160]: 1.66 angstroms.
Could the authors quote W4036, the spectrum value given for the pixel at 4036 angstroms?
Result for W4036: 25.4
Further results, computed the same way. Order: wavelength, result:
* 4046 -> 24.1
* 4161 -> 26.6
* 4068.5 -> 25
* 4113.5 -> 25.7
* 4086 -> 26.2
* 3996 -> 25.1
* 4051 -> 26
